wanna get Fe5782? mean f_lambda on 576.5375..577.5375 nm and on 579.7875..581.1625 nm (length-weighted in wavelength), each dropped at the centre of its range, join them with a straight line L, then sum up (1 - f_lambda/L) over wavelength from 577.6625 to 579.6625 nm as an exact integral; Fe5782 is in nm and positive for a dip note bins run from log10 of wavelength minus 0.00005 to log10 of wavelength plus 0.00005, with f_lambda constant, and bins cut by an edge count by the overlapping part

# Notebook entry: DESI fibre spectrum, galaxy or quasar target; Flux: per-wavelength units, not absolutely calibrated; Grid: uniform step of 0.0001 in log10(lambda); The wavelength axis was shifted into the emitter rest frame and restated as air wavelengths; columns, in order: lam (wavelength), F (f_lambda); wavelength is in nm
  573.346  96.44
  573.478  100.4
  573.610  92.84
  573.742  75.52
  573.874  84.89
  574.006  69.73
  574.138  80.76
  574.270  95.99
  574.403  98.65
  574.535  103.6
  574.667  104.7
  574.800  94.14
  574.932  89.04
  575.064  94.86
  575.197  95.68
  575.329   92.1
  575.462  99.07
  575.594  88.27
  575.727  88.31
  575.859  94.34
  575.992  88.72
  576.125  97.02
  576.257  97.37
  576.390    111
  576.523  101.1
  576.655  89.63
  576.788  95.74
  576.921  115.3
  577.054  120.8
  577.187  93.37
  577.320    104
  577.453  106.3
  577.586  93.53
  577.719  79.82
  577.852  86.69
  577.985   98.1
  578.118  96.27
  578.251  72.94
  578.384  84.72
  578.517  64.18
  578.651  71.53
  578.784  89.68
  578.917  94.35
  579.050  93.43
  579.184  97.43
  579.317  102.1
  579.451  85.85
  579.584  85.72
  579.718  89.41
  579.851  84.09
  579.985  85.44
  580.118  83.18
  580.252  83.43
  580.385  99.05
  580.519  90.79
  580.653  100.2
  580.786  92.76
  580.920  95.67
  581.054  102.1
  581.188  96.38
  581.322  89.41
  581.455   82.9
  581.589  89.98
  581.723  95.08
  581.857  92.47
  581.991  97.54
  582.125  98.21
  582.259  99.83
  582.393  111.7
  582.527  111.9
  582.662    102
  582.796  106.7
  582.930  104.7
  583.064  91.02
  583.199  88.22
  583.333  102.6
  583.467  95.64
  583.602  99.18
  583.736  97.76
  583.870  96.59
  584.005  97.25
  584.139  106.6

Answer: 0.22 nm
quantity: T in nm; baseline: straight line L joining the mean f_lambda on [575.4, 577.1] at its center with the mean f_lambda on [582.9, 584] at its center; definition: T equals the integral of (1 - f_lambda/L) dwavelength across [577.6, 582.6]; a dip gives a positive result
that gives 0.326 nm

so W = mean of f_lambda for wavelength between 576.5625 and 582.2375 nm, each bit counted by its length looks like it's 92.2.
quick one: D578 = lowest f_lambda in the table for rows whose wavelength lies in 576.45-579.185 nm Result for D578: 64.18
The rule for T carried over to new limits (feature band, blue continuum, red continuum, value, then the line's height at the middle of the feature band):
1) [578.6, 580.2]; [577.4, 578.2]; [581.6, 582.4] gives 0.10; 94.7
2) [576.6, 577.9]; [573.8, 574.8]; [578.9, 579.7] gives -0.09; 92.1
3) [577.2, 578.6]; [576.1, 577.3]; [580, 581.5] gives 0.15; 99.6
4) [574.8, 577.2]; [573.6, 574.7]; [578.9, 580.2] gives -0.21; 89.3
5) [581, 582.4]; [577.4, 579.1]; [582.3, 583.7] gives 0.03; 97.3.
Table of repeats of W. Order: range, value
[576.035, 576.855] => 98.4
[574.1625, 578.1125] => 97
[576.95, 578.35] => 95.5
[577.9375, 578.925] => 83.1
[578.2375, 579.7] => 86.2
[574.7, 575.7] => 93.4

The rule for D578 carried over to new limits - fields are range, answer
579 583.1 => 82.9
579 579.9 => 84.09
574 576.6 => 69.73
